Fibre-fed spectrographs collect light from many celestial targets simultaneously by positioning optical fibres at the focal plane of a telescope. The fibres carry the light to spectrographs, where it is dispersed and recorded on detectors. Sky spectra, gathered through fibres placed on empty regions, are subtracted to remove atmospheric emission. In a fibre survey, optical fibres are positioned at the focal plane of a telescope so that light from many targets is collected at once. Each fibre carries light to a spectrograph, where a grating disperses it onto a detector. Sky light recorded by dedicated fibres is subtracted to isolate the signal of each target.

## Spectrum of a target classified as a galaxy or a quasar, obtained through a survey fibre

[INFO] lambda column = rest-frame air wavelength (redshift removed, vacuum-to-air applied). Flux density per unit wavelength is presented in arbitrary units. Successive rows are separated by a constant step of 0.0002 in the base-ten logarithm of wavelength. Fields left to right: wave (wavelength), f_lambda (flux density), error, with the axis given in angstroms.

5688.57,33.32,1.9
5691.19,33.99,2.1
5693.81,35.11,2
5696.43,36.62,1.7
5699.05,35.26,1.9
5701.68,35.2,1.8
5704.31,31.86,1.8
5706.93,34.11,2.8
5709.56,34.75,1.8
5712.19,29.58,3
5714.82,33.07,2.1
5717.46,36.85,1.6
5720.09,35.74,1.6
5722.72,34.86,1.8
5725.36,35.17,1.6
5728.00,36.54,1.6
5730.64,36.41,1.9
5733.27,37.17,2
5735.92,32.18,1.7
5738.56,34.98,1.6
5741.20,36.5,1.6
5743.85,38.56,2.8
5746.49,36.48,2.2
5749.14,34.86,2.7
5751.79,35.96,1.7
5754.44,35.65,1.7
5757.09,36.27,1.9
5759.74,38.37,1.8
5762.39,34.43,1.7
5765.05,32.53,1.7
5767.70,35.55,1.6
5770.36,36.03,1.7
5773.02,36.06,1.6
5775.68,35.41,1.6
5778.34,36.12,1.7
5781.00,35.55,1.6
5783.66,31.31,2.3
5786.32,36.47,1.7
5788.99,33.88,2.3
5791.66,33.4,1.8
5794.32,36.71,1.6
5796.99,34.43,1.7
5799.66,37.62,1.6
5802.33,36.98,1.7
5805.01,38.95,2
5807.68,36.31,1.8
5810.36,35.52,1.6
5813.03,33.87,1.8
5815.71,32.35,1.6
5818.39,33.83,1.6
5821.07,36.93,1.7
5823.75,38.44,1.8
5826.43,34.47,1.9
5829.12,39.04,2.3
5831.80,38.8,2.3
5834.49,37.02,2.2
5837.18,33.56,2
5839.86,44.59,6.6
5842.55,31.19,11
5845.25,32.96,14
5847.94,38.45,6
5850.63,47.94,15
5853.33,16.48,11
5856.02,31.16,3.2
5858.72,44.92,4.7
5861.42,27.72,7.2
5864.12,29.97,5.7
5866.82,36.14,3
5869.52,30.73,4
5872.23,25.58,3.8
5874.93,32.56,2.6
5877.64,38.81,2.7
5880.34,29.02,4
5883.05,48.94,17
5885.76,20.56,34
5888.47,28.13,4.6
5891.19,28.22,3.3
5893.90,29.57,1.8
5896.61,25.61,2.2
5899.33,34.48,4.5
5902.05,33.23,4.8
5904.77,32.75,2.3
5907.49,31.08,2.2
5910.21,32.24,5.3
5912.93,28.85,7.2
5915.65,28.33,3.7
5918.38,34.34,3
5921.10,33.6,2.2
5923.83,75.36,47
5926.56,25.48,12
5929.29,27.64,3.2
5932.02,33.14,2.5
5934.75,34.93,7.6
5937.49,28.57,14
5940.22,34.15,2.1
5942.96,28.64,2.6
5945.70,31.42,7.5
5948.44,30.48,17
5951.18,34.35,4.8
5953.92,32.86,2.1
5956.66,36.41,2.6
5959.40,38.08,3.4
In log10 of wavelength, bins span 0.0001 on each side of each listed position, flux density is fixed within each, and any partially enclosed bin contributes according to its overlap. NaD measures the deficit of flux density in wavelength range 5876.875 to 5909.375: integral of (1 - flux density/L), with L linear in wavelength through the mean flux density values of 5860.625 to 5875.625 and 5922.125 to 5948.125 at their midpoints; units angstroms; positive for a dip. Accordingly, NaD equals 0.6 angstroms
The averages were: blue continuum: 30.5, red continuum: 35.2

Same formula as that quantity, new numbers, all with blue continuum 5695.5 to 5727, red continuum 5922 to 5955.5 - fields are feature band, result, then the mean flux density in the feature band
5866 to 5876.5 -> 1.1 angstroms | 31.1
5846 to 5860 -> -0.4 angstroms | 35.6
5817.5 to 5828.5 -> -0.5 angstroms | 36.2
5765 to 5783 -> -0.5 angstroms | 35.4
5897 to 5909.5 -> 0.9 angstroms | 32.3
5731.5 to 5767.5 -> -1.3 angstroms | 35.7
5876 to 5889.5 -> 0.6 angstroms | 33.2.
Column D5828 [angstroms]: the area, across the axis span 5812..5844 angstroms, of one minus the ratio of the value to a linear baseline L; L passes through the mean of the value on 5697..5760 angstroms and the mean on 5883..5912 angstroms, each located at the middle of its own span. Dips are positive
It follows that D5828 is -3.7 angstroms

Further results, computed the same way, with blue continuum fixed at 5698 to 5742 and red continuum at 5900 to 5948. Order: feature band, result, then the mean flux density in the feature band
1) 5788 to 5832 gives -2.14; 35.9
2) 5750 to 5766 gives -0.50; 35.6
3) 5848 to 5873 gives 0.91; 32.8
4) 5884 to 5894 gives 1.98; 27.1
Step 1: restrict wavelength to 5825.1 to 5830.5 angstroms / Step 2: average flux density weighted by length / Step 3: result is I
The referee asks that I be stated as 36.8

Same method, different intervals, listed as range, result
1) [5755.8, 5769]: 35.4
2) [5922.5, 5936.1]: 39.2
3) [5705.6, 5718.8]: 33.7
